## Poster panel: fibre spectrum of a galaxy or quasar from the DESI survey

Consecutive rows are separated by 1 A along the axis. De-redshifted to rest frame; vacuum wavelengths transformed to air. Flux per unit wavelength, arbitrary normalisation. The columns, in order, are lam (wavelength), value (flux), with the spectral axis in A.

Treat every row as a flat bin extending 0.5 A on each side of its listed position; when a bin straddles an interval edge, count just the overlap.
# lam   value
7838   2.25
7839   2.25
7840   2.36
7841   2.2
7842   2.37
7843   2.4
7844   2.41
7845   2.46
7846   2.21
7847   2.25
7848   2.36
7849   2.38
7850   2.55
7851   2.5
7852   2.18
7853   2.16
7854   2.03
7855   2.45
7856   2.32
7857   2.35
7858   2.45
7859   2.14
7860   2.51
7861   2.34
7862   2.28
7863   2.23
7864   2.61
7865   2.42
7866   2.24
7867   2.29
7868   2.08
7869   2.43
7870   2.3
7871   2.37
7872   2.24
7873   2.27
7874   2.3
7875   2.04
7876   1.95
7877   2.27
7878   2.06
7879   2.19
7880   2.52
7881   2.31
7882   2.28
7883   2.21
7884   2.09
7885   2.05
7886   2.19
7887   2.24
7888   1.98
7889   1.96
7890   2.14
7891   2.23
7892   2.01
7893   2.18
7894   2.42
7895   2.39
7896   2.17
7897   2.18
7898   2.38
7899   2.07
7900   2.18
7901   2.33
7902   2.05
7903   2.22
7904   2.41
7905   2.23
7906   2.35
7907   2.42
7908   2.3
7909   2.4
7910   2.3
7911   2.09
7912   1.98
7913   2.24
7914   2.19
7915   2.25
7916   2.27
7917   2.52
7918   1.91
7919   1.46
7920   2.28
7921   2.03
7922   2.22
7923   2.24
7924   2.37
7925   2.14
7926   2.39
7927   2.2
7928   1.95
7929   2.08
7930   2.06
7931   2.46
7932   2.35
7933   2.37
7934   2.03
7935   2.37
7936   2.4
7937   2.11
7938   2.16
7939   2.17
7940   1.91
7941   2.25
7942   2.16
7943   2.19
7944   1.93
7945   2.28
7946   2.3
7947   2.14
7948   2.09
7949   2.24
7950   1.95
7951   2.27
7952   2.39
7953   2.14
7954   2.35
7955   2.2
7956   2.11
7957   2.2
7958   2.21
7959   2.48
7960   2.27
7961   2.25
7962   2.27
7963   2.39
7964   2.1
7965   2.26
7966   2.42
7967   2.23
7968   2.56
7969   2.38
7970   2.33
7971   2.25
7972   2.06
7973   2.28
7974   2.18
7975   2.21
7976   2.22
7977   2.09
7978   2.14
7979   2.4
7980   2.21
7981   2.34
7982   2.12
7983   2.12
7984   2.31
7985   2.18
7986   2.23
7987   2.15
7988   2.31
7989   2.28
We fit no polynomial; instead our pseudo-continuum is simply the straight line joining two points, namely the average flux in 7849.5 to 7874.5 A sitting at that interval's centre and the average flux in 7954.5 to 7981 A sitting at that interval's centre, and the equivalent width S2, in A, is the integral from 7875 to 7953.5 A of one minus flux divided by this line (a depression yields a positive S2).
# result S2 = 3.3 A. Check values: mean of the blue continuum 2.32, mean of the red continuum 2.26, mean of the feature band 2.19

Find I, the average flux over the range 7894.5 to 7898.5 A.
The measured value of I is 2.28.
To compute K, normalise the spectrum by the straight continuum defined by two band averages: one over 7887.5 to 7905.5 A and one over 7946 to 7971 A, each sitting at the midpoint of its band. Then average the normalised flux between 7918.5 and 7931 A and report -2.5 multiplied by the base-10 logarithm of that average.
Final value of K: 0.047 mag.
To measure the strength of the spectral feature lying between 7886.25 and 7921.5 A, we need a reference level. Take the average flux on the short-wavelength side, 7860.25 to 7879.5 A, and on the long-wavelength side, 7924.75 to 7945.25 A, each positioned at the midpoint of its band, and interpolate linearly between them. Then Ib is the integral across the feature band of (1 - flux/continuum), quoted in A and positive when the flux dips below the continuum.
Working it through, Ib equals 0.5 A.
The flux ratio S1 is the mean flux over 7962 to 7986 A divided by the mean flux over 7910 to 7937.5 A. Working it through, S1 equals 1.0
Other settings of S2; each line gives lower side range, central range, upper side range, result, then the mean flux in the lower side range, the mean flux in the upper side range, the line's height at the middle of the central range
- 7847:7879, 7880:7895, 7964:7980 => 0.7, 2.29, 2.26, 2.28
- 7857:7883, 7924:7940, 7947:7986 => 0.3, 2.28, 2.24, 2.26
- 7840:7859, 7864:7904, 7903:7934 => 0.9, 2.33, 2.21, 2.27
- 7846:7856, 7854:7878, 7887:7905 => -0.2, 2.31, 2.2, 2.27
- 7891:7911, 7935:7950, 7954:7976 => 0.7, 2.26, 2.27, 2.27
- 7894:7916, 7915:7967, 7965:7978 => 1.2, 2.25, 2.26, 2.26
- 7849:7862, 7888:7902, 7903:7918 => 0.6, 2.33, 2.27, 2.29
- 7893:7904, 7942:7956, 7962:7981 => 0.4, 2.24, 2.26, 2.26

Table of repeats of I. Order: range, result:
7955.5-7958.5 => 2.17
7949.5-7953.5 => 2.19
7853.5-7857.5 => 2.29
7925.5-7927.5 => 2.29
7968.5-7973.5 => 2.26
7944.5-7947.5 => 2.24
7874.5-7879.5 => 2.1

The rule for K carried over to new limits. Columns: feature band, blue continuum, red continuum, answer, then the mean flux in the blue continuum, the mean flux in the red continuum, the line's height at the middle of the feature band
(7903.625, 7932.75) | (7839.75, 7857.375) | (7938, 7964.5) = 0.02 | 2.33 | 2.2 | 2.24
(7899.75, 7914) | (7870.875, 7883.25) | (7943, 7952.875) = -0.02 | 2.23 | 2.18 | 2.21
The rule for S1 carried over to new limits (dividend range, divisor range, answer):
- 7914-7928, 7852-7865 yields 0.93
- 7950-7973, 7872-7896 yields 1.04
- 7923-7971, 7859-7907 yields 1.00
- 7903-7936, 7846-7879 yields 0.97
